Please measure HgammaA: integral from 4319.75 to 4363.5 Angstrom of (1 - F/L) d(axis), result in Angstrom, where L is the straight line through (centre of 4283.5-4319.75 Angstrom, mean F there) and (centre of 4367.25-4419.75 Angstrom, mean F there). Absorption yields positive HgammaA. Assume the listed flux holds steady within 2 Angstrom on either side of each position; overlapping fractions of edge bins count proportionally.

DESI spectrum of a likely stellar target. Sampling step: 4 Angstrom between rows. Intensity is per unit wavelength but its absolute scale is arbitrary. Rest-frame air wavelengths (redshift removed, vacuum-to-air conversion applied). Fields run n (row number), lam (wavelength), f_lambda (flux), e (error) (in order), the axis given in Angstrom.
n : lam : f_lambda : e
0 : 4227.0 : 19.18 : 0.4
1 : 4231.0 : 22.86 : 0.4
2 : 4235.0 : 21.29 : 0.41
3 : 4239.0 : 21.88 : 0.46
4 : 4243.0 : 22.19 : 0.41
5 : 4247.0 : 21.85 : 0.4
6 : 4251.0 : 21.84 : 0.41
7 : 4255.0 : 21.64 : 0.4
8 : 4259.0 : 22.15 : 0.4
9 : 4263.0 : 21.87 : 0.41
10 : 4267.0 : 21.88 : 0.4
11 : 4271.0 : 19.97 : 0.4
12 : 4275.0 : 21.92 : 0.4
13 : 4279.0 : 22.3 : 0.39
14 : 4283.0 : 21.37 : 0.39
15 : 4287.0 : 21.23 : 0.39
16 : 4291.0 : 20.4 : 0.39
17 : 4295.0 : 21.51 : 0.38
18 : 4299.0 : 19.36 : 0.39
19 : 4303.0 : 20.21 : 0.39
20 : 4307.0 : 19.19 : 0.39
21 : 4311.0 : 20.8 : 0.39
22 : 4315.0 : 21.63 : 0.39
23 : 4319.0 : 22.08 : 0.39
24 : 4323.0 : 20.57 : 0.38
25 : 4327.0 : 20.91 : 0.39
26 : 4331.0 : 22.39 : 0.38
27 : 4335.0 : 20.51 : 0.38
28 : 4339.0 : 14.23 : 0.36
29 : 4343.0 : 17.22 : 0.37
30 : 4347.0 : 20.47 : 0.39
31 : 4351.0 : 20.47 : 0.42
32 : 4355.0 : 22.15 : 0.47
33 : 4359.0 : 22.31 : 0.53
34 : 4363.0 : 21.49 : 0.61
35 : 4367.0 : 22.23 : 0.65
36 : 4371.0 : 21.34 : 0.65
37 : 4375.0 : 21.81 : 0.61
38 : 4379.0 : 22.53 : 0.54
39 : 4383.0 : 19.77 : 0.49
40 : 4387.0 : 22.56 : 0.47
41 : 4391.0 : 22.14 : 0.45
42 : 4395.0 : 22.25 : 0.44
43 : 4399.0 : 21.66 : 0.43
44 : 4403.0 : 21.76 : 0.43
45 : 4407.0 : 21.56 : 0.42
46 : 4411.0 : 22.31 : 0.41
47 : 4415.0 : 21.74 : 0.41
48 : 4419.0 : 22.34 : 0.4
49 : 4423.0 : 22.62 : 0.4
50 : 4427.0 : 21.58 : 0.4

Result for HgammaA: 1.92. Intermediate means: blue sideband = 20.7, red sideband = 21.8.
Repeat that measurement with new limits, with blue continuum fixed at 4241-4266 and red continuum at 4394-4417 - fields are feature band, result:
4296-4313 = 1.49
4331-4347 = 2.59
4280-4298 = 0.67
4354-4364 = -0.06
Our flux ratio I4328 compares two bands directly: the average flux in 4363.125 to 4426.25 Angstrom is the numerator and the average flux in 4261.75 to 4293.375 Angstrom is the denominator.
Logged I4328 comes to 1.0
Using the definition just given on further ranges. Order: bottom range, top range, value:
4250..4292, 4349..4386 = 1.00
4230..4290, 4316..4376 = 0.95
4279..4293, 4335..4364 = 0.93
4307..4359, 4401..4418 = 1.08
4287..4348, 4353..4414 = 1.09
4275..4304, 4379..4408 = 1.03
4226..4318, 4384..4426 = 1.04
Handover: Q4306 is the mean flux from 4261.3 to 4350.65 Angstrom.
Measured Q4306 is 20.5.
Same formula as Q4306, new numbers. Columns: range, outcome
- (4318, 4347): 19.7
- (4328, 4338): 20.7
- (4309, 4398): 21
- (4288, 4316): 20.4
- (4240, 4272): 21.7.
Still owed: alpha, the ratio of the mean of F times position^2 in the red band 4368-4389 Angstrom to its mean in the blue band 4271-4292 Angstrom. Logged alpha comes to 1.06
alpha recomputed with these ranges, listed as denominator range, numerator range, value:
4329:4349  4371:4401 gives 1.17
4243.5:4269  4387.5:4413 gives 1.07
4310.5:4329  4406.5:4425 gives 1.09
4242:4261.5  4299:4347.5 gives 0.94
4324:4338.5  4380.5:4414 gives 1.09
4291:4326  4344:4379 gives 1.06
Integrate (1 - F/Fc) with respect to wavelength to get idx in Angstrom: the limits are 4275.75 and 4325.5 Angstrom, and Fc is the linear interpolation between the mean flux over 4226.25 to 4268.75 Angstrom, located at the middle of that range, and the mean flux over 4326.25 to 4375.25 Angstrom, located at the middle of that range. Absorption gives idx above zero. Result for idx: 0.5 Angstrom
